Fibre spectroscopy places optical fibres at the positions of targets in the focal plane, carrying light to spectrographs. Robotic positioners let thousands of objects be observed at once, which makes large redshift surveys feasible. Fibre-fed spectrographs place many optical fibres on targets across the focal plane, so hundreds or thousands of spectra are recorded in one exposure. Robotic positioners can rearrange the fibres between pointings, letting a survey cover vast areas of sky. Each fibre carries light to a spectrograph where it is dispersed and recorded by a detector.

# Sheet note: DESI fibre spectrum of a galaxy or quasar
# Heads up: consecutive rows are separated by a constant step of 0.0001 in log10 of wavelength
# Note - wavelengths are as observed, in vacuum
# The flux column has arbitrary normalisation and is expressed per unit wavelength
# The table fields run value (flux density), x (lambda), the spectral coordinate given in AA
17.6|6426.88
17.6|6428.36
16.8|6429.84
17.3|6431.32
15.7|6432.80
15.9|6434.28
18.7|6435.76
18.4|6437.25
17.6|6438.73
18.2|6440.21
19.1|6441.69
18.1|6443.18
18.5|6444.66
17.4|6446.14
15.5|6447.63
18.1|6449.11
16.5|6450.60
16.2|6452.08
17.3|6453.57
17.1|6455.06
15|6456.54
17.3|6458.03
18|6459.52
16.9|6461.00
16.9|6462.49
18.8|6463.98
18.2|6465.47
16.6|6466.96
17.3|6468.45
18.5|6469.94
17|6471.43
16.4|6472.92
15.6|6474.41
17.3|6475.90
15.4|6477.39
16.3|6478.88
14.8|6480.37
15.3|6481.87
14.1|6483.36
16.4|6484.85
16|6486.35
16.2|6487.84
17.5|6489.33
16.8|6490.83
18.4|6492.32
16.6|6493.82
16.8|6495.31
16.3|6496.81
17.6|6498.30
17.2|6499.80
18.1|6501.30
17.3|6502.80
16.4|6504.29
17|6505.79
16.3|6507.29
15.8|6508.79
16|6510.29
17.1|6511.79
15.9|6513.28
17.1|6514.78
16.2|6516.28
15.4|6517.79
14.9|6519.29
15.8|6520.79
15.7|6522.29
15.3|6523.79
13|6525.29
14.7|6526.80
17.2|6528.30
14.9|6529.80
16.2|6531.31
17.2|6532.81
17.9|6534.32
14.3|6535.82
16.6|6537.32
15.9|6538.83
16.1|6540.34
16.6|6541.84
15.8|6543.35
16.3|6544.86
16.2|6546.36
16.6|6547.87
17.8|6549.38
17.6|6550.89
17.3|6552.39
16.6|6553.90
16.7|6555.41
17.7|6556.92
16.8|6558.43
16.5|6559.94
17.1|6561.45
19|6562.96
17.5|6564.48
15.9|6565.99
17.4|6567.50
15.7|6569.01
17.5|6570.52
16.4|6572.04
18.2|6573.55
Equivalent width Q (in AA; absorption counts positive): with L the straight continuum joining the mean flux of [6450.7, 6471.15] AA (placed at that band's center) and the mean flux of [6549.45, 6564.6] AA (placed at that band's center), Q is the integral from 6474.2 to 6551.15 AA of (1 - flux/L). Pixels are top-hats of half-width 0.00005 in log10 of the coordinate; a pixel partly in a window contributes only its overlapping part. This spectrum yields 4.42 AA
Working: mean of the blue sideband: 17.2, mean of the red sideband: 17.3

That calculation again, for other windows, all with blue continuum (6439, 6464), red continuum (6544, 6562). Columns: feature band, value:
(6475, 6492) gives 1.1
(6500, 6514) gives 0.3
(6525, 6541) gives 1.0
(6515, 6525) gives 0.9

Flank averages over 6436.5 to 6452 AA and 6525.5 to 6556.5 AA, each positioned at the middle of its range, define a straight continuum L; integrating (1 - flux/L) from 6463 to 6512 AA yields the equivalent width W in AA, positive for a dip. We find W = 1.1 AA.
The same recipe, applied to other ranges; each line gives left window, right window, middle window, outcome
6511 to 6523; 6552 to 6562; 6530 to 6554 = 0.1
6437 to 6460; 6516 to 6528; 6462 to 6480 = -0.3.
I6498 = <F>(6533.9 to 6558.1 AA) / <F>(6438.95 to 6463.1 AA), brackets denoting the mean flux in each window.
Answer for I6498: 0.96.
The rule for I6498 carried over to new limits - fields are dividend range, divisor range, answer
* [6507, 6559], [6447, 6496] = 0.97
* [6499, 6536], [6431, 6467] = 0.93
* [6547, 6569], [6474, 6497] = 1.05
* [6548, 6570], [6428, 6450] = 0.98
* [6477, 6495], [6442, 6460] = 0.95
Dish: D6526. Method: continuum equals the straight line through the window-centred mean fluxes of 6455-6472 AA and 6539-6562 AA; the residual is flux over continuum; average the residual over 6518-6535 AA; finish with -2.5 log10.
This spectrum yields 0.081 mag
